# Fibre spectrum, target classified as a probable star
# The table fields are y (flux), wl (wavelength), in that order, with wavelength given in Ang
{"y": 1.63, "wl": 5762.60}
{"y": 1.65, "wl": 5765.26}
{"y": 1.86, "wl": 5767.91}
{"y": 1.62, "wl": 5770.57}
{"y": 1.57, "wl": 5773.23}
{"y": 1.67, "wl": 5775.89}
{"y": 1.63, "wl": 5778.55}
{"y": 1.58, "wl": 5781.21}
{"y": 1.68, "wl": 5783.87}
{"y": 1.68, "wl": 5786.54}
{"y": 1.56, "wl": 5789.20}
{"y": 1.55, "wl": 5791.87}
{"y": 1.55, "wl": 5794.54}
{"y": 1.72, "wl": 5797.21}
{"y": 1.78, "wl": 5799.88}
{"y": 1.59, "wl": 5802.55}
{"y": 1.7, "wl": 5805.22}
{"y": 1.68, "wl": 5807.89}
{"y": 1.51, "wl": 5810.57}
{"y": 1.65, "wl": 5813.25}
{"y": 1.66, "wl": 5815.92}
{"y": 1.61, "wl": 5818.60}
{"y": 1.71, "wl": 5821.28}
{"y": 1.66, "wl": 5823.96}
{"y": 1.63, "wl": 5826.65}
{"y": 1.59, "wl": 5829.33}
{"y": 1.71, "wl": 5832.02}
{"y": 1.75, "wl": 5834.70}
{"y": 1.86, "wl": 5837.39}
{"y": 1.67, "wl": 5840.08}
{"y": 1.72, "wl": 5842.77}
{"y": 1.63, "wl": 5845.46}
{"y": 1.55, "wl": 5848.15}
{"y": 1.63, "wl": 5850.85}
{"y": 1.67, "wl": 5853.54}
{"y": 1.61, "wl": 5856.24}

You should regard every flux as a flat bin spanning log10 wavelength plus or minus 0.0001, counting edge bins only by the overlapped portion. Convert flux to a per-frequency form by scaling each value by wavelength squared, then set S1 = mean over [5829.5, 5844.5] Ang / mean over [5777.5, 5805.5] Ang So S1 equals 1.07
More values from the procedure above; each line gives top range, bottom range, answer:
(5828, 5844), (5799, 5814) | 1.05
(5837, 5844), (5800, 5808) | 1.05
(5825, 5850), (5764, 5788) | 1.03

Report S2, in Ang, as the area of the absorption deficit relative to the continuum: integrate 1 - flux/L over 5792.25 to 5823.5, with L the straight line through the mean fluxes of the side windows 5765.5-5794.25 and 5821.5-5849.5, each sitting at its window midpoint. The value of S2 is 0.2 Ang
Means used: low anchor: 1.64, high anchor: 1.68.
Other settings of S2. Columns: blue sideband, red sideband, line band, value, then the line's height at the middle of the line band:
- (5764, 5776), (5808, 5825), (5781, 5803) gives 0.3 Ang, 1.66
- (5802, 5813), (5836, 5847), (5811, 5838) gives 0.0 Ang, 1.67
